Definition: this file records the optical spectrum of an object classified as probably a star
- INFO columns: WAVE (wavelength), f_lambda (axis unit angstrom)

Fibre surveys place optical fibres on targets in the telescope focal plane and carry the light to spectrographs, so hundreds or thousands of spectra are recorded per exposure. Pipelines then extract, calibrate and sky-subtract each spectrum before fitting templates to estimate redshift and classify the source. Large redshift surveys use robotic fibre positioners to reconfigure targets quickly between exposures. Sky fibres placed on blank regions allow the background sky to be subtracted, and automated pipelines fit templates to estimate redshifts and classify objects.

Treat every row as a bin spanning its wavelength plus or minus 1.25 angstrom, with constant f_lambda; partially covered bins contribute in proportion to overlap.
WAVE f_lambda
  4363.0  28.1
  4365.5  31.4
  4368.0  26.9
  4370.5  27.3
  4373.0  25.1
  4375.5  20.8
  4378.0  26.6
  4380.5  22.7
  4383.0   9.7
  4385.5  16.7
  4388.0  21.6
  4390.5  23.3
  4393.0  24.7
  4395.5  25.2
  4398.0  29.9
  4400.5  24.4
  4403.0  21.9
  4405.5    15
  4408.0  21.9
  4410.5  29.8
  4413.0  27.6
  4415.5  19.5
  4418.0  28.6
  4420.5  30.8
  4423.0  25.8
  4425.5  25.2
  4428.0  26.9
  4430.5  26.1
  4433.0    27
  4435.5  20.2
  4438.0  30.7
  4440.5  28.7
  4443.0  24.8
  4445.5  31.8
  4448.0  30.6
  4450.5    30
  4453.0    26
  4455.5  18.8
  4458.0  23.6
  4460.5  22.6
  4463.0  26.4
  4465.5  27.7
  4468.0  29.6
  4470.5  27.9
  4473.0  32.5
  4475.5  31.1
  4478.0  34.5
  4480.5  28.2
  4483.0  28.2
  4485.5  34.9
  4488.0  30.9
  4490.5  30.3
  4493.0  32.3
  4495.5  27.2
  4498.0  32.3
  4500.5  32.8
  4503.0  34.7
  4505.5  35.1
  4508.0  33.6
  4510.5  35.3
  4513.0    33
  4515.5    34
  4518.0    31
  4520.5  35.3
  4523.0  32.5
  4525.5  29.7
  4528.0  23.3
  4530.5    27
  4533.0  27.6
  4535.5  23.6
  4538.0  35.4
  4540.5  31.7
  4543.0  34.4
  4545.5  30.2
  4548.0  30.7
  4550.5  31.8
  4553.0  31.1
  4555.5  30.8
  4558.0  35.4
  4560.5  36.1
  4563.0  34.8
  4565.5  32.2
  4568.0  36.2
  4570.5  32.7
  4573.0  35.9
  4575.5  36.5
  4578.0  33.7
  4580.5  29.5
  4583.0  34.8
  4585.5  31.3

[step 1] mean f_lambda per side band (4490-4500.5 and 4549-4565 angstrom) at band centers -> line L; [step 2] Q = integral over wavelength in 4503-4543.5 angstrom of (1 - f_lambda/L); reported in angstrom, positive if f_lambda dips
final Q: 0.5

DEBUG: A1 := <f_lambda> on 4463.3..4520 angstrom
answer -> 31.6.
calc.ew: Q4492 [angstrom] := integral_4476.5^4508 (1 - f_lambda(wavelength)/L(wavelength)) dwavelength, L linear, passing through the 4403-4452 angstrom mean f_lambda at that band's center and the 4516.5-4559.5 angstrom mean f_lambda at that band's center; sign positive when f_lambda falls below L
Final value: -3.2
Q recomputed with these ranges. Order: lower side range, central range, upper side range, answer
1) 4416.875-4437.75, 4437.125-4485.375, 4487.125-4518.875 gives 1.63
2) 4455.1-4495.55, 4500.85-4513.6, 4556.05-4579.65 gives -1.42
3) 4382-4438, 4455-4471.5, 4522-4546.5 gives 0.54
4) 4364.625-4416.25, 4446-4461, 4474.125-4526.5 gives 1.43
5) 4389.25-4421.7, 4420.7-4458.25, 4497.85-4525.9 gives 1.24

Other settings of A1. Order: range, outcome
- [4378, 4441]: 24.2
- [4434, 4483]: 27.7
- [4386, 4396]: 23.1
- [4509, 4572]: 31.9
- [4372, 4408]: 21.9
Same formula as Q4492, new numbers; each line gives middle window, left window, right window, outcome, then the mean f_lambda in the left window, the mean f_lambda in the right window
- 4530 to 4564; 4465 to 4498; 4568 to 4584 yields 1.47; 30.5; 34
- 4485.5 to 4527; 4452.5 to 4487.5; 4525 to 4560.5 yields -4.63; 28.1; 30.4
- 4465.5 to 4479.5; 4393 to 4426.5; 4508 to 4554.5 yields -1.30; 25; 31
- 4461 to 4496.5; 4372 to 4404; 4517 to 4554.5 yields -3.45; 22.5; 30.4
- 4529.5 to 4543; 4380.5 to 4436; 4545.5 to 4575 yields 0.97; 23.7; 33.4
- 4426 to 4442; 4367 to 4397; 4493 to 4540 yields -0.33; 22.6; 31.3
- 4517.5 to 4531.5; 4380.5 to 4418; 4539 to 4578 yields 0.56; 22.5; 33.4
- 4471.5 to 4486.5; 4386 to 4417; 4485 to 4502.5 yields -0.60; 23.6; 31.5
